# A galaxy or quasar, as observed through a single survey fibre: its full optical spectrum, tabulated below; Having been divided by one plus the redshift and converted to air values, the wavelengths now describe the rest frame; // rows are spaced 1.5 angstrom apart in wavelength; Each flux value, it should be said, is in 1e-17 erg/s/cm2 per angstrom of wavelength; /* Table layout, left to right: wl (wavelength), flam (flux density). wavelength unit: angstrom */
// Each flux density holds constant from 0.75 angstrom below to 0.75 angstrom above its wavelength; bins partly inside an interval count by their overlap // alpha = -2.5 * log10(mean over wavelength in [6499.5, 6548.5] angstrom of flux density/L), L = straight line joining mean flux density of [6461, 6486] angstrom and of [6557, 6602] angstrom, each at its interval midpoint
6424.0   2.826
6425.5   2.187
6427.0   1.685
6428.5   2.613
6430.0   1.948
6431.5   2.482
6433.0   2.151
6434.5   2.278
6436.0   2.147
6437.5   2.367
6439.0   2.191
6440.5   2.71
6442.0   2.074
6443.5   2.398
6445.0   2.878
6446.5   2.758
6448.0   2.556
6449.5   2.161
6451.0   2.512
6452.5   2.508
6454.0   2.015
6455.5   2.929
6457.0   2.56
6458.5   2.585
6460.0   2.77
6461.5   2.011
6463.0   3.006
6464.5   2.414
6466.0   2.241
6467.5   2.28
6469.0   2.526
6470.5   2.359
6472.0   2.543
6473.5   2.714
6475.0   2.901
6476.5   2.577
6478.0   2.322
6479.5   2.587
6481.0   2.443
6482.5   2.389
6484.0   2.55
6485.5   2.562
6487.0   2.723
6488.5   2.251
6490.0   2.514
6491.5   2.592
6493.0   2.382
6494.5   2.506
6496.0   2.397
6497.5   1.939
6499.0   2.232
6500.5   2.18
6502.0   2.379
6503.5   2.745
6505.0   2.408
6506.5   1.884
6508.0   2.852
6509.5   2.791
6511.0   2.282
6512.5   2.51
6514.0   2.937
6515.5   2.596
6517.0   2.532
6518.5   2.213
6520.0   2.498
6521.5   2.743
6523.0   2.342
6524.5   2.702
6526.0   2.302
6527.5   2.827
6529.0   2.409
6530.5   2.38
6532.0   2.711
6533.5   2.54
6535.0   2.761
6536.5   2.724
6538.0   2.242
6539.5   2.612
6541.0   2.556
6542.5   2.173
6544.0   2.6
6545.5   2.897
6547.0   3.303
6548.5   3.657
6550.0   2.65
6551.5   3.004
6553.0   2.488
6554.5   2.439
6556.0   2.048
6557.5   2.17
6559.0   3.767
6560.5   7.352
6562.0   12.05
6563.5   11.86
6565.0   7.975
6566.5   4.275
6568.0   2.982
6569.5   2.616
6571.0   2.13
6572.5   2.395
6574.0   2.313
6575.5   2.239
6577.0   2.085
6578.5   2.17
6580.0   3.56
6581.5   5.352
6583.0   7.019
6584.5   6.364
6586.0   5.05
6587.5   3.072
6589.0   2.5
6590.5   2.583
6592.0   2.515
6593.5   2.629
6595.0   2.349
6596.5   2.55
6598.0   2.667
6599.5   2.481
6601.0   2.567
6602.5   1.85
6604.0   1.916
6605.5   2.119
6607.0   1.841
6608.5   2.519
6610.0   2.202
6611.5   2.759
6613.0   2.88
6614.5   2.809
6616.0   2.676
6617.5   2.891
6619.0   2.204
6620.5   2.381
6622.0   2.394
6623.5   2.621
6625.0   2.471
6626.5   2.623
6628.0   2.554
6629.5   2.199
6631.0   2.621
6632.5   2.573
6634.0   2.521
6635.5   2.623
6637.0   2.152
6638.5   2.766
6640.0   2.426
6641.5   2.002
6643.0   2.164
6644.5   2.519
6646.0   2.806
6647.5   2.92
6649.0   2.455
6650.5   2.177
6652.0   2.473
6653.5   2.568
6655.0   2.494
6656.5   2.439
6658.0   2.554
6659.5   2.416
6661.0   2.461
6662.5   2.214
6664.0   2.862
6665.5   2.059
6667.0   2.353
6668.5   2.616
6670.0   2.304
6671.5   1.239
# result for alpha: 0.25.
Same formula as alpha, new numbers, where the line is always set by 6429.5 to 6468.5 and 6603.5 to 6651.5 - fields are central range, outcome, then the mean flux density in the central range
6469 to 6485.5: -0.05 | 2.54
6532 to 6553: -0.12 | 2.74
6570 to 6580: 0.05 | 2.33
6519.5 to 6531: -0.04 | 2.53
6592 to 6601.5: -0.03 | 2.54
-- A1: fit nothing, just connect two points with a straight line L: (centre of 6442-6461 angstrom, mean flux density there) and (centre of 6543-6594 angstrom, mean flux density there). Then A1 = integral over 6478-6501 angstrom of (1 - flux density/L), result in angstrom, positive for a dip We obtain 4.4 angstrom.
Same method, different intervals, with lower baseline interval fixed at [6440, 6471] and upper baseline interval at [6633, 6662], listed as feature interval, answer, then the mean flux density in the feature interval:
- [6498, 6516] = 0.1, 2.47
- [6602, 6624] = 0.6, 2.41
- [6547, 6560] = -2.2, 2.9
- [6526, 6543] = -0.4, 2.53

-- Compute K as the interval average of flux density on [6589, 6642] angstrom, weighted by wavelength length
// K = 2.46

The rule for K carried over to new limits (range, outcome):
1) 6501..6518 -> 2.53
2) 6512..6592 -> 3.43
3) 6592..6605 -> 2.38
